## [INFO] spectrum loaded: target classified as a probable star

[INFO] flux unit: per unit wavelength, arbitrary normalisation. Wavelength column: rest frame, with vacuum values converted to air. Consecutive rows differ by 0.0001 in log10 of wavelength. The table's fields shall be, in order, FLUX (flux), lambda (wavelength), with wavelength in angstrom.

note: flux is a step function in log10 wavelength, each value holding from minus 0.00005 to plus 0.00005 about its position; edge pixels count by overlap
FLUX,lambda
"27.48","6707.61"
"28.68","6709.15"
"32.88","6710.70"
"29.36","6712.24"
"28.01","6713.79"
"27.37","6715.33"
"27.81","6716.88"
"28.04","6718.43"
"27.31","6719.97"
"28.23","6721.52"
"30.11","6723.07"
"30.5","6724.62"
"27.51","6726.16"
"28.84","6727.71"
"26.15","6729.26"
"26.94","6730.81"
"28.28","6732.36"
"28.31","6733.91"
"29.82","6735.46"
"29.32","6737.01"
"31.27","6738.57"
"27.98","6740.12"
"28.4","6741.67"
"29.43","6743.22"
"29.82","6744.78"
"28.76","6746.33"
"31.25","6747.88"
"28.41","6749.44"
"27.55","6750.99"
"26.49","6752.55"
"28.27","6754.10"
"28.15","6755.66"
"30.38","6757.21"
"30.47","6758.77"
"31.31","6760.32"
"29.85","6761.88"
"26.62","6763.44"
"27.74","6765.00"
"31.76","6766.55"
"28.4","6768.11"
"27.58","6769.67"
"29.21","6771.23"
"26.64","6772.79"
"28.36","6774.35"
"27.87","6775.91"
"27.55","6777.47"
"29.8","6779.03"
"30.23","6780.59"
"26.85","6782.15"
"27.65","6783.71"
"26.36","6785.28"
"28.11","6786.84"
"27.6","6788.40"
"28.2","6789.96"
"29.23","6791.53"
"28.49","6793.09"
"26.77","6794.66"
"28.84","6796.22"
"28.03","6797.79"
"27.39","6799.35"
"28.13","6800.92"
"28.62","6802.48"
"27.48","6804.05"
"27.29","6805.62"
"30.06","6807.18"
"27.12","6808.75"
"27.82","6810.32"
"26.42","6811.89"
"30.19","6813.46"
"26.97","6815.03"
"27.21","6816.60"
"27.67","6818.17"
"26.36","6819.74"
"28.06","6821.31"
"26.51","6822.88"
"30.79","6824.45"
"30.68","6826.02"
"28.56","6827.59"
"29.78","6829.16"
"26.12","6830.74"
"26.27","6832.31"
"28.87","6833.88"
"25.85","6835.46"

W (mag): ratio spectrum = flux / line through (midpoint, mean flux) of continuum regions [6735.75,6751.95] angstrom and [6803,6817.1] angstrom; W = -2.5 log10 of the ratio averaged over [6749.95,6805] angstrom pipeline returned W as 0.01 mag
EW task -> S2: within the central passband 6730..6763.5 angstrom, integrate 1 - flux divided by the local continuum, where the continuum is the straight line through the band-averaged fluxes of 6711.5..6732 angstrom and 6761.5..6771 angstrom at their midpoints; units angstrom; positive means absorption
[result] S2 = -0.7 angstrom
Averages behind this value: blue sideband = 28.2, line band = 29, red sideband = 28.6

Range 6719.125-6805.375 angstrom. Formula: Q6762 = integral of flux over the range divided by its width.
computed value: 28.5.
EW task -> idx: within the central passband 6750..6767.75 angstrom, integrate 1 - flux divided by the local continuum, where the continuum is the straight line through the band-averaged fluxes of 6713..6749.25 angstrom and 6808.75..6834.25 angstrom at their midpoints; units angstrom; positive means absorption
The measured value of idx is -0.3 angstrom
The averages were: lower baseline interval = 28.7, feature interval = 29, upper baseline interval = 28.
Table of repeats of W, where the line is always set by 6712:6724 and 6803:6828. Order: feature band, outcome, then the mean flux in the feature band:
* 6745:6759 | -0.02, 28.8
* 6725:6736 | 0.01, 28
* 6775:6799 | 0.00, 28.1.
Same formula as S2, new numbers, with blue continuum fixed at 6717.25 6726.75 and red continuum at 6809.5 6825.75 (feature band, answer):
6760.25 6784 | -0.2 angstrom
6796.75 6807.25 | 0.0 angstrom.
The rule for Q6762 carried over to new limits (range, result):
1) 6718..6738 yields 28.4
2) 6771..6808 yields 28.1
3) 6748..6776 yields 28.7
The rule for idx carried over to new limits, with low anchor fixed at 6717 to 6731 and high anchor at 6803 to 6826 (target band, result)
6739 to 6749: -0.41 angstrom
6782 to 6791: 0.15 angstrom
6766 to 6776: -0.16 angstrom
